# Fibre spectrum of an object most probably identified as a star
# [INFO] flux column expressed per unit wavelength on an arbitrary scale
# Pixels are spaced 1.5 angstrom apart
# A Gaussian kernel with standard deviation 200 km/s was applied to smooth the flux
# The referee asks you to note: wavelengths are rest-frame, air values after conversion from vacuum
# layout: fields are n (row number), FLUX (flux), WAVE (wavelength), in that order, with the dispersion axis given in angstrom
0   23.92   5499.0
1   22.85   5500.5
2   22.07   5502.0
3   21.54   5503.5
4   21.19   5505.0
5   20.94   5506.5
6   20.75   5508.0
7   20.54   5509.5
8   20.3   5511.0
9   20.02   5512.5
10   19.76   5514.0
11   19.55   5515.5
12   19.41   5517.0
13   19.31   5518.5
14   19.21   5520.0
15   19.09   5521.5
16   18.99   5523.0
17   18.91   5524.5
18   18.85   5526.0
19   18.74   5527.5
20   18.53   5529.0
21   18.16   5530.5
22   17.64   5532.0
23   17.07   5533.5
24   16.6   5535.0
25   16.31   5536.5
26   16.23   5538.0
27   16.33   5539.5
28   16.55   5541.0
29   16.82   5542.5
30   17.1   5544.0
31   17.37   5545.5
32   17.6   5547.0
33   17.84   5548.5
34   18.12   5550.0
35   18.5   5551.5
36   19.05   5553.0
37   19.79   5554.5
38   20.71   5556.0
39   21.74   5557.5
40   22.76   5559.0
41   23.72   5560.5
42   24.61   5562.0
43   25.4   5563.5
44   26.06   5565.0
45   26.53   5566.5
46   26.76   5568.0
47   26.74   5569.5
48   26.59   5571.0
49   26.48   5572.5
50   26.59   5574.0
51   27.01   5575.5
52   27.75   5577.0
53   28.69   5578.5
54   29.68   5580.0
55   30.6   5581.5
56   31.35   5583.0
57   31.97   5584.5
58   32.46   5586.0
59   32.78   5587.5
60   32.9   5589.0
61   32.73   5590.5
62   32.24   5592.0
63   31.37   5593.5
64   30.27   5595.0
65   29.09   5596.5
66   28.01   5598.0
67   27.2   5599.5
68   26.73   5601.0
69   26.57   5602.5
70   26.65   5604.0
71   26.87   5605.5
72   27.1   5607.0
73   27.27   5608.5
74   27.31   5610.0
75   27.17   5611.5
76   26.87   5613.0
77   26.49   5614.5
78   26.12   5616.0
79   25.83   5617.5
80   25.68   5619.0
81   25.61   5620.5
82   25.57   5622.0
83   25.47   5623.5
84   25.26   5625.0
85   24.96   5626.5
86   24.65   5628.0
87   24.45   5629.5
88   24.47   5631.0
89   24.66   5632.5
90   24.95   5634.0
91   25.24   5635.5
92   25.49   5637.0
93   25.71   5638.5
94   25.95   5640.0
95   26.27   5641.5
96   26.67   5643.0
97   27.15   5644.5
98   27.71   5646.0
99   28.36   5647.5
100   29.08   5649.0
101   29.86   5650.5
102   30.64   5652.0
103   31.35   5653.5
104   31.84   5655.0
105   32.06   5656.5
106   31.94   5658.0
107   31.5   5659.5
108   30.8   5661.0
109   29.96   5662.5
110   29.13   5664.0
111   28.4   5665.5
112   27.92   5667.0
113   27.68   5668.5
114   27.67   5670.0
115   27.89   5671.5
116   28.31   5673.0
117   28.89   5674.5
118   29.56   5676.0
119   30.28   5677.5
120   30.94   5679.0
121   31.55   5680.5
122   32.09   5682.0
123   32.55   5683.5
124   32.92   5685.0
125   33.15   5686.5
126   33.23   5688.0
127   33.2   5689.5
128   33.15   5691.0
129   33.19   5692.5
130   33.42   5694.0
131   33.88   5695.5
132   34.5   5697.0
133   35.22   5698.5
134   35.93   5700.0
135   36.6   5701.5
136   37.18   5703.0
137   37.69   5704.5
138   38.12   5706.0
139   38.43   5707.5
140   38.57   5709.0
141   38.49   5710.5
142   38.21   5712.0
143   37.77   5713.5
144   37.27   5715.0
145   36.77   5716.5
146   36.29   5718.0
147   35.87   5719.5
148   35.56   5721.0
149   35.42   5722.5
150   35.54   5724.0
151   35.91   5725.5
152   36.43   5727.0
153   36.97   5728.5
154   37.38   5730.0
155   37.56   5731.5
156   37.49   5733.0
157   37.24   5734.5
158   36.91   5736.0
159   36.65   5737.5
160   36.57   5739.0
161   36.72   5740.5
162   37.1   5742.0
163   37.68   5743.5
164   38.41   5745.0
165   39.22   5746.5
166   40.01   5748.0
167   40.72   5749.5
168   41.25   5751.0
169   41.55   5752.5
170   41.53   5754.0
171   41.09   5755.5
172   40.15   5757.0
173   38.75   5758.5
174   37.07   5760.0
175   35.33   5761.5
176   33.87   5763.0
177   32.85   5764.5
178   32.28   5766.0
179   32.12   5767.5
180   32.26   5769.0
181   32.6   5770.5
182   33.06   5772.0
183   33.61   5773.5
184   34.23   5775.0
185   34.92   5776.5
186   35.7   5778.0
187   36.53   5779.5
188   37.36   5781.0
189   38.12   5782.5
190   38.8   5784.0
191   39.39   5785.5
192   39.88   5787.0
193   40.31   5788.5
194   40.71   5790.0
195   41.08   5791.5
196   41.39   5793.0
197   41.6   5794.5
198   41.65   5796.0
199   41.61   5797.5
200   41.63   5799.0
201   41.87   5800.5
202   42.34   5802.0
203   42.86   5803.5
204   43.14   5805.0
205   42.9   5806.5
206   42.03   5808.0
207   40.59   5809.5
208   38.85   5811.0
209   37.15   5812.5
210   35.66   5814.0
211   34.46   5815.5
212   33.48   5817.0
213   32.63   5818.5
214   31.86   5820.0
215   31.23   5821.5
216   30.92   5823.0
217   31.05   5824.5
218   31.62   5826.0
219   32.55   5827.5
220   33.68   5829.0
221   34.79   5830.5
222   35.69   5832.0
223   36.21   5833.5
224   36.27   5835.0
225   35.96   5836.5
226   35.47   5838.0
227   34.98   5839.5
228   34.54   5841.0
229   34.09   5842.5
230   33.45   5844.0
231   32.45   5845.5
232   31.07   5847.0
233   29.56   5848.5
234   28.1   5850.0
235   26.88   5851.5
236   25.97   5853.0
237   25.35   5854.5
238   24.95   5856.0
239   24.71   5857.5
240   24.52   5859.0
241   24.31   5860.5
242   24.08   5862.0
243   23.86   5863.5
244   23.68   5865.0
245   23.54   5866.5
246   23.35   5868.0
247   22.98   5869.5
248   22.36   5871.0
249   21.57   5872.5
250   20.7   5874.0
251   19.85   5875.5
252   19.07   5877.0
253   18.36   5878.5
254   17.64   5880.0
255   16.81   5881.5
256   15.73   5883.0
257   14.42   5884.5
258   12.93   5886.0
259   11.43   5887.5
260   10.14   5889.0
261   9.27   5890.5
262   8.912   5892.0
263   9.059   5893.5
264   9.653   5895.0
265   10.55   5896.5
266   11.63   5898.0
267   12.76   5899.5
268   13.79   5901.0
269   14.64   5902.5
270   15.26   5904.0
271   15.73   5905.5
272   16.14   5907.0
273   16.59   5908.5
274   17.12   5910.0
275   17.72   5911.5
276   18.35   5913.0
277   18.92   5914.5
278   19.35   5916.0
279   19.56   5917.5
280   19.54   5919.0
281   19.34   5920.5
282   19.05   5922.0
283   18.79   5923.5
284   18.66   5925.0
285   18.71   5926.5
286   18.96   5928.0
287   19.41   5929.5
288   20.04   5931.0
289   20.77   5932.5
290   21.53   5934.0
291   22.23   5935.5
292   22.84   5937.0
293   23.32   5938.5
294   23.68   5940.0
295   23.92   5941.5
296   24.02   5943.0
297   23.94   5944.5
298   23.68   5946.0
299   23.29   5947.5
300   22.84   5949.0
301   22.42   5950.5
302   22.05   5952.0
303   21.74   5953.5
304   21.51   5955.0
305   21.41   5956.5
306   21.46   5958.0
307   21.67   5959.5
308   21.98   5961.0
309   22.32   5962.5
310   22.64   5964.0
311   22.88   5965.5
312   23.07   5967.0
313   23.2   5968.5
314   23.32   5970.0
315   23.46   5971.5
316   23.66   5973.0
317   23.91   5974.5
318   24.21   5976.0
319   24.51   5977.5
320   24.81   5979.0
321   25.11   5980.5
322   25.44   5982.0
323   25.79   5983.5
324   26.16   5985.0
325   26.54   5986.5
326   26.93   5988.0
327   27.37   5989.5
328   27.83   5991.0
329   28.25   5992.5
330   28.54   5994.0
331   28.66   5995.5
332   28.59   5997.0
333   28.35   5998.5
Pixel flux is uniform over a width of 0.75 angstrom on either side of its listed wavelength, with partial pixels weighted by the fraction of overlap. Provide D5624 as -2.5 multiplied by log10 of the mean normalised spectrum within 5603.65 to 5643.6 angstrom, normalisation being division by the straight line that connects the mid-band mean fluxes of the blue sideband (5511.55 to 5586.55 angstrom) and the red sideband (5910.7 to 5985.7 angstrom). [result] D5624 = -0.184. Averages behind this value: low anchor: 21.8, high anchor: 22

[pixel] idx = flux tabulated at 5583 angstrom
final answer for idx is 31.35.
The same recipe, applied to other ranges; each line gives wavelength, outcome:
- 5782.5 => 38.12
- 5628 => 24.65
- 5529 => 18.53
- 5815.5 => 34.46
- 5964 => 22.64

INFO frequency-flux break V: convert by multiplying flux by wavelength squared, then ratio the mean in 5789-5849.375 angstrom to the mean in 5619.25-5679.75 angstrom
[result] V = 1.39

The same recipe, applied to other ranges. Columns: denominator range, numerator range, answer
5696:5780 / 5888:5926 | 0.44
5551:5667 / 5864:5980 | 0.79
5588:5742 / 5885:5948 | 0.61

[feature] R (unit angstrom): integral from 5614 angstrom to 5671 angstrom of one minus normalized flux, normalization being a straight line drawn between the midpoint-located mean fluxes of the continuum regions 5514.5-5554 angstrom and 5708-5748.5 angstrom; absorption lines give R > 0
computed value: 2.5 angstrom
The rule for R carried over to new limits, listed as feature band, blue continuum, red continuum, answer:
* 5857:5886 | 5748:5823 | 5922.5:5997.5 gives 9.3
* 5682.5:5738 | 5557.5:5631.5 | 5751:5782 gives -4.6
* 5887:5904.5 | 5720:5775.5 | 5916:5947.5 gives 9.2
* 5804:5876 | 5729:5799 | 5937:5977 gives 2.7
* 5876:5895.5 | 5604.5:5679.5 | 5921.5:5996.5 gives 8.7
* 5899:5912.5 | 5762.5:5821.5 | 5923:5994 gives 5.9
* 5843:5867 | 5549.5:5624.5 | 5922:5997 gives -2.4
